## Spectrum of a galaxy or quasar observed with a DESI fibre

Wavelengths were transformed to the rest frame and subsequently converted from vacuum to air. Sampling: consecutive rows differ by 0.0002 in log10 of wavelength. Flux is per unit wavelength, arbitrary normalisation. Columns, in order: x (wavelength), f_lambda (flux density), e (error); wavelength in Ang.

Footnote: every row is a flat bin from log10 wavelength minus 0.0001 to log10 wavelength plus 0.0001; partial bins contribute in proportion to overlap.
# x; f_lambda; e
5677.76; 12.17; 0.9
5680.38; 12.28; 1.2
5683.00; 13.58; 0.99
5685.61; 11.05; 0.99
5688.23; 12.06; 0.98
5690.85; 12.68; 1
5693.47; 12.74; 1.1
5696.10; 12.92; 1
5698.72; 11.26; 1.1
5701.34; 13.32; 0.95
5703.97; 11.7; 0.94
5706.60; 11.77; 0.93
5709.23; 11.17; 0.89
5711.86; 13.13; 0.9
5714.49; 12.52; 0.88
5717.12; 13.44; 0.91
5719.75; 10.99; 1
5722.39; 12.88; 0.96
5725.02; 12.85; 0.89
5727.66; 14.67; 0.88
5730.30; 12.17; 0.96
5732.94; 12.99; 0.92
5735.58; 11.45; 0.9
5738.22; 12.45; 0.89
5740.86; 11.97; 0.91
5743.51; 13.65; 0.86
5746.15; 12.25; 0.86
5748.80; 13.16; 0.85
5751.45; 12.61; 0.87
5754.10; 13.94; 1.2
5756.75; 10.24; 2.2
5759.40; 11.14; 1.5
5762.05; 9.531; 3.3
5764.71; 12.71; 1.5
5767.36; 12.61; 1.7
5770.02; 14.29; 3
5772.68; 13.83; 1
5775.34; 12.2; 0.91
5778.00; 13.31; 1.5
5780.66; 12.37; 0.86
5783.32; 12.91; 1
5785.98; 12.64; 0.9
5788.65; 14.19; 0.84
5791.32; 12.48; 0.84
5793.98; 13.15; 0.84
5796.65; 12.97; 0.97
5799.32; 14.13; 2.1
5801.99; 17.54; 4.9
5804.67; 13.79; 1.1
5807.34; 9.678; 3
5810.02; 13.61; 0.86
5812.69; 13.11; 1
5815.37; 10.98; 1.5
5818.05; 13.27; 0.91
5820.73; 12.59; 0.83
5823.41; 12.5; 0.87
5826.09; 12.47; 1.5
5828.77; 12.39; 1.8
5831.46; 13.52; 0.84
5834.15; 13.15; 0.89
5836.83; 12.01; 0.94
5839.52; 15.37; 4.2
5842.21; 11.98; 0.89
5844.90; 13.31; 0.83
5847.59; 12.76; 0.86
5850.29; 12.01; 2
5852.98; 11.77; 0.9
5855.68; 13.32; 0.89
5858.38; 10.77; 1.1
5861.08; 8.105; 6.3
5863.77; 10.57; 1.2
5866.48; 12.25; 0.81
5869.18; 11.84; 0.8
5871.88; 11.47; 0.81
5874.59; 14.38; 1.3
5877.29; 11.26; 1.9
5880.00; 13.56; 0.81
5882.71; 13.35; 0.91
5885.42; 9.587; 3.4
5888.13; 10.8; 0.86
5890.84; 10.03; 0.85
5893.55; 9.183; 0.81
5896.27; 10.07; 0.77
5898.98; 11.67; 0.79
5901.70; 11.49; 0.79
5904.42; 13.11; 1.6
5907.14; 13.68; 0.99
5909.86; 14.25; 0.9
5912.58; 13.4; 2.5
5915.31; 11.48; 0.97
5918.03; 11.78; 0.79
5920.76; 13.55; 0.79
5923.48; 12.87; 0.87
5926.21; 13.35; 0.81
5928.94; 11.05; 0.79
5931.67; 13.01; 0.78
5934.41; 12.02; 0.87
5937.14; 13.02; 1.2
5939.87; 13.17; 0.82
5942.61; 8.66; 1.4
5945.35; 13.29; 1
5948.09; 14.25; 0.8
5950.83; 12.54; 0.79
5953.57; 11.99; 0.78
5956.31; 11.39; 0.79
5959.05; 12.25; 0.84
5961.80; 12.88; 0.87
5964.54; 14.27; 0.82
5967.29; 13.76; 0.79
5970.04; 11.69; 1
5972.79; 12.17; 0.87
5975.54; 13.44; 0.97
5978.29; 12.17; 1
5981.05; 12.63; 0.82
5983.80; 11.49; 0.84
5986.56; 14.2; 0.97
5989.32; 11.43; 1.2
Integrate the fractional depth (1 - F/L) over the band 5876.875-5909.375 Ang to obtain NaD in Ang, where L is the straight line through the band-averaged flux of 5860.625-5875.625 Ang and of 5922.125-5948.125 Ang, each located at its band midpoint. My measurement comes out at 0.9 Ang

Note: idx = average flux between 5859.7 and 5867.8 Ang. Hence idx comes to 10.3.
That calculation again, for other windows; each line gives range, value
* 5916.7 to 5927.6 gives 12.9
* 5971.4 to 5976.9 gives 12.8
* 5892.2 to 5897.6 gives 9.62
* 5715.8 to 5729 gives 13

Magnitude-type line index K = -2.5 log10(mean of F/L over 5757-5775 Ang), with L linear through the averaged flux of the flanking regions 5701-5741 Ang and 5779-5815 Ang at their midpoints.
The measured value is 0.06 mag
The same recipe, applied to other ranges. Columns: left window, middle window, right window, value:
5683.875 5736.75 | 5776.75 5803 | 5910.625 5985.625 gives -0.091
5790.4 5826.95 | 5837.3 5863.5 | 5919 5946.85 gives 0.064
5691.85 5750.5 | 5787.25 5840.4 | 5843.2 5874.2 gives -0.098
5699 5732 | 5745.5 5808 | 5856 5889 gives -0.063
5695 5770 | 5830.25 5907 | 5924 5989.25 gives 0.050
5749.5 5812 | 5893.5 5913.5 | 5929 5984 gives 0.029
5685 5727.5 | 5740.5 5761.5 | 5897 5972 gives 0.011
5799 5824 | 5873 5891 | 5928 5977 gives 0.073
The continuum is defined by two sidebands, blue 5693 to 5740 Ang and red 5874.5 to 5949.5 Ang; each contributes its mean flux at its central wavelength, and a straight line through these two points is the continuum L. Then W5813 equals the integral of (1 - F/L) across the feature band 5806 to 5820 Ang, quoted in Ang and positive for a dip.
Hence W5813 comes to 0.2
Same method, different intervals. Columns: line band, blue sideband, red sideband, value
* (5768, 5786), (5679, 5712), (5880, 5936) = -1.37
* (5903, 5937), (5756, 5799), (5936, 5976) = -0.62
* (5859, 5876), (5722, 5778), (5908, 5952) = 1.61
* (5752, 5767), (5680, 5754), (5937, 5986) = 1.05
